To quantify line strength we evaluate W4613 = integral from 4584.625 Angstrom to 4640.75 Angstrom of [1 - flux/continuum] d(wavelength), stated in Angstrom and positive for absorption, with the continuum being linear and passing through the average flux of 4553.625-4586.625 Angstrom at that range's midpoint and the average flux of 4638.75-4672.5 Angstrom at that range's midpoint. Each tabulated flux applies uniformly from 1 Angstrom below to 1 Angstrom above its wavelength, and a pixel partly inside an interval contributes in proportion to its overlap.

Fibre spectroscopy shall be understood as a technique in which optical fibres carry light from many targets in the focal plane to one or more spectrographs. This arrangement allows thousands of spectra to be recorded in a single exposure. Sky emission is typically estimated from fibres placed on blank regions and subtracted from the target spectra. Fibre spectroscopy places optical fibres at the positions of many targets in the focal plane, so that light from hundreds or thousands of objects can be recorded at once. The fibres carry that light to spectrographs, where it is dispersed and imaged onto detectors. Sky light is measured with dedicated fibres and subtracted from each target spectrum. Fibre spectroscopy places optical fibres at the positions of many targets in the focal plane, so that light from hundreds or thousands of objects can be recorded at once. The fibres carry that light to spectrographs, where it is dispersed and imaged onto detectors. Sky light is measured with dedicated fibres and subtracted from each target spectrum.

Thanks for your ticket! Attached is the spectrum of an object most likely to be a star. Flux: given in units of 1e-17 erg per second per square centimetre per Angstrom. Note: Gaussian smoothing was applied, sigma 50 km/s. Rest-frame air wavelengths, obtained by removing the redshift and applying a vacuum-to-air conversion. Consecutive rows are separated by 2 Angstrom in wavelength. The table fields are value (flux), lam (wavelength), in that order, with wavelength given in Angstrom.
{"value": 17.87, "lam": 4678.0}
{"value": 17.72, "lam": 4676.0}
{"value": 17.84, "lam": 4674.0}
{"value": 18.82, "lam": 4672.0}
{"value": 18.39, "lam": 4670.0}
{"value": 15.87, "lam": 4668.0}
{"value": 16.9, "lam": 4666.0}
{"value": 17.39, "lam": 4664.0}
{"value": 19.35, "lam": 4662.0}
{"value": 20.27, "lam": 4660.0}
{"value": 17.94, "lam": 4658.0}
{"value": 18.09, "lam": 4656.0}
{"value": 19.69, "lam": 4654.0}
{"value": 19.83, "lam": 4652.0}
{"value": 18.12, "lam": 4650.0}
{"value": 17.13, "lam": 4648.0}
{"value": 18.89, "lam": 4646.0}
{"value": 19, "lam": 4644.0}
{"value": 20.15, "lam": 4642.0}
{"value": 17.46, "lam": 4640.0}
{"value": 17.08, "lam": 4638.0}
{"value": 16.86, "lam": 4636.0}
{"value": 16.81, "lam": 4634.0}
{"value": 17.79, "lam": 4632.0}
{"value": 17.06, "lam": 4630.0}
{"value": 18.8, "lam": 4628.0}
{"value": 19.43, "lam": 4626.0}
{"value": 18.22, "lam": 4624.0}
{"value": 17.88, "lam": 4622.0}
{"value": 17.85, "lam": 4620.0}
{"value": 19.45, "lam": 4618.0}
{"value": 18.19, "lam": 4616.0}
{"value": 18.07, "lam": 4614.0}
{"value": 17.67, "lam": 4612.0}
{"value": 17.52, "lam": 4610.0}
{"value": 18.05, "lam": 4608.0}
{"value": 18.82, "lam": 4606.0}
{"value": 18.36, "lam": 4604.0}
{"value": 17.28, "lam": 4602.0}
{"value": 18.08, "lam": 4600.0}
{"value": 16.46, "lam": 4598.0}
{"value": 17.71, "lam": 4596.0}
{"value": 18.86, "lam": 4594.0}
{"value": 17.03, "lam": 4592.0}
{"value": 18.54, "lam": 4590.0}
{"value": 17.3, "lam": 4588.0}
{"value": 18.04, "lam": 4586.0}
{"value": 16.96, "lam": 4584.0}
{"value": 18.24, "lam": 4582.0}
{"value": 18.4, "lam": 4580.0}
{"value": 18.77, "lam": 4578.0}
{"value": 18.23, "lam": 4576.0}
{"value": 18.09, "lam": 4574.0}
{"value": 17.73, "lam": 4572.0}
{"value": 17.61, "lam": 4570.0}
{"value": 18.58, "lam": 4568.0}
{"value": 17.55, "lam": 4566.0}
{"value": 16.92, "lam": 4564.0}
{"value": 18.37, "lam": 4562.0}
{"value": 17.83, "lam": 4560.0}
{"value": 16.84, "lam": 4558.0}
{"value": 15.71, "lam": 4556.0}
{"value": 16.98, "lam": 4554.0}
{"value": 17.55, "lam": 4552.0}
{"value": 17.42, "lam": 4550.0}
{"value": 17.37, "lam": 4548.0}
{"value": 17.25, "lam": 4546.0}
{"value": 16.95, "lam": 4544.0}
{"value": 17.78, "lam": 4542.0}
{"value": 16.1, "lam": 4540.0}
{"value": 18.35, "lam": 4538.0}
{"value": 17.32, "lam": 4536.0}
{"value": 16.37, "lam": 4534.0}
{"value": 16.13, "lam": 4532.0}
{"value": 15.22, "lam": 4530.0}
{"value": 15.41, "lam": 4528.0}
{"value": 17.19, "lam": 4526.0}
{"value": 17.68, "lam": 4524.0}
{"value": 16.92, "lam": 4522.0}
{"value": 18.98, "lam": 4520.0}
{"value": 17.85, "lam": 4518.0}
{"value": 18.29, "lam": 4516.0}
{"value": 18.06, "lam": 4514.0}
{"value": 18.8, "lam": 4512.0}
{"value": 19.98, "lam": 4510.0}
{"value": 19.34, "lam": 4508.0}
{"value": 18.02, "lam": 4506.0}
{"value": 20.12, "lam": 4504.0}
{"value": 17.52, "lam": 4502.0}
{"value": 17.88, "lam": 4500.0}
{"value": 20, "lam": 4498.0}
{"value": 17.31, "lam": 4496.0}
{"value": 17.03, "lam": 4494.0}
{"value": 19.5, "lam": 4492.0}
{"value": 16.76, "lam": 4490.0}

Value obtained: 0.56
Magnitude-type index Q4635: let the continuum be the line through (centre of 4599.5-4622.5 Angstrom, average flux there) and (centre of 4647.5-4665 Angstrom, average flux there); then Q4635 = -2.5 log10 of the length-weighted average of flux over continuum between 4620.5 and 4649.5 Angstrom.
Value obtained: 0.02 mag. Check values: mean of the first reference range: 18.1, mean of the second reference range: 18.7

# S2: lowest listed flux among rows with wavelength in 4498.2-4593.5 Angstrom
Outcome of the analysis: 15.22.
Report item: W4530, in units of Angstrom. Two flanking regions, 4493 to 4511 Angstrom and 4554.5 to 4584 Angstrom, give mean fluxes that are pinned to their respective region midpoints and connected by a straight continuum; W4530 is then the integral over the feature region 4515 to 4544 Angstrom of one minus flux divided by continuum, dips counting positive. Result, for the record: 1.8 Angstrom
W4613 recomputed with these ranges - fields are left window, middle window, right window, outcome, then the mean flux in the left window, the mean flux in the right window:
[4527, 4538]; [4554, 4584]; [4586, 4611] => -0.99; 16.3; 17.8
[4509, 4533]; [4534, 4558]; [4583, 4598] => 0.65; 17.5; 17.7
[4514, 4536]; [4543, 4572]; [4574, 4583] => 0.81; 17.1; 18.4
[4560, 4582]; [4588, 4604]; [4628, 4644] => 0.18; 18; 17.8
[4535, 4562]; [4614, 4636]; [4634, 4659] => -0.03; 17.2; 18.3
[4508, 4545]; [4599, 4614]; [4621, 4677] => -0.04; 17.5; 18.2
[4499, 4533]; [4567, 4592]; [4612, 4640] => -0.15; 17.8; 17.9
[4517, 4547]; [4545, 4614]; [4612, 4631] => -0.05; 17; 18.3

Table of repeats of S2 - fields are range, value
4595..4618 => 16.46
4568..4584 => 16.96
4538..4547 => 16.1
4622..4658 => 16.81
